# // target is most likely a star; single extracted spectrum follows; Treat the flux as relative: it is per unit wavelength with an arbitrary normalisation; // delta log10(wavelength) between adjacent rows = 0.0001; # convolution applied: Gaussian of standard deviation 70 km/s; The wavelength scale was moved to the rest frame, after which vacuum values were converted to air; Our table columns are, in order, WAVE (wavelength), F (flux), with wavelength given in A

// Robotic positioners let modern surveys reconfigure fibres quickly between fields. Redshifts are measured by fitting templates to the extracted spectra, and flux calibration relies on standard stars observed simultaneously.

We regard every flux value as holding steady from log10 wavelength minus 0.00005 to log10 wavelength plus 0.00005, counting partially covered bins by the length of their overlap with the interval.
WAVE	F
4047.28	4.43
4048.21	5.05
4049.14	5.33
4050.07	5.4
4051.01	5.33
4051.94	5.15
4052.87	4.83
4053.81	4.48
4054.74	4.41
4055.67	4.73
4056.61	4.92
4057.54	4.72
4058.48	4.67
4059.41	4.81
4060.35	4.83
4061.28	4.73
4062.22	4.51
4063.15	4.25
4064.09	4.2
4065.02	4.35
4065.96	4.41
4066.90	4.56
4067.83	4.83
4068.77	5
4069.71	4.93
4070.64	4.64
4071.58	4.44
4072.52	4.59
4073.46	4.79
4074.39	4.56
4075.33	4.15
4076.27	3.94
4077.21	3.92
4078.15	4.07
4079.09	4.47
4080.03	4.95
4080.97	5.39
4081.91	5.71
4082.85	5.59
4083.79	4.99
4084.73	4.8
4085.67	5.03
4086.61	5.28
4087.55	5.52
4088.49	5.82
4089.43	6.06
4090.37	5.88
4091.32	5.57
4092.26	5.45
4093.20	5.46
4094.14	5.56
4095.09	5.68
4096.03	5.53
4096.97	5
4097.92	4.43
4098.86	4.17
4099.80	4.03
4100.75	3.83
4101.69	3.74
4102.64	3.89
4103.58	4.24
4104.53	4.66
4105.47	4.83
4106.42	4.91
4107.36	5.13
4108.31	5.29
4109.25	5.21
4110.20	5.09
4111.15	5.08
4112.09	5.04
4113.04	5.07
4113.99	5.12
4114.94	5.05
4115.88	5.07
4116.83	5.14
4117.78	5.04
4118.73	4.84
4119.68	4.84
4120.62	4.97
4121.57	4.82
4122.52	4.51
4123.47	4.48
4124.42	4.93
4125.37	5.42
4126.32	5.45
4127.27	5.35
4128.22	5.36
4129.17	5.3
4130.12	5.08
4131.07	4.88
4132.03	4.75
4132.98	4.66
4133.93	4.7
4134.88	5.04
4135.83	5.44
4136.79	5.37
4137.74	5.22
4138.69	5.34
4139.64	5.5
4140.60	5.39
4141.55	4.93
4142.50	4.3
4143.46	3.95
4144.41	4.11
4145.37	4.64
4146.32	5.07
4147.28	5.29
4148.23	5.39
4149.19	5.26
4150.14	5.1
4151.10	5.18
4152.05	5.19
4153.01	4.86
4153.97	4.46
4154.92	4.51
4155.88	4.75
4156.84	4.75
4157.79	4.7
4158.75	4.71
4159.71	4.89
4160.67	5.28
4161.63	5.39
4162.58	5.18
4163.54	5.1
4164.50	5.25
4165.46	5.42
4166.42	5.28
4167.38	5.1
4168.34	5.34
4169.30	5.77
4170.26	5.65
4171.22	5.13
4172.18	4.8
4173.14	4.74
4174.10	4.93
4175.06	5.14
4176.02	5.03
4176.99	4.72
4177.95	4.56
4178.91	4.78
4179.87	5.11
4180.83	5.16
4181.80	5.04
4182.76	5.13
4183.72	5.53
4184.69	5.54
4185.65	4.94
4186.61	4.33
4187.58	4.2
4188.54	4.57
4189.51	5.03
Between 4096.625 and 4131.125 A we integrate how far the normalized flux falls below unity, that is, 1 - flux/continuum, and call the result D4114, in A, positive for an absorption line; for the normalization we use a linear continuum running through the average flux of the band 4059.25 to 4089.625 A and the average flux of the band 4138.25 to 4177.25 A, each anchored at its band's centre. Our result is 0.3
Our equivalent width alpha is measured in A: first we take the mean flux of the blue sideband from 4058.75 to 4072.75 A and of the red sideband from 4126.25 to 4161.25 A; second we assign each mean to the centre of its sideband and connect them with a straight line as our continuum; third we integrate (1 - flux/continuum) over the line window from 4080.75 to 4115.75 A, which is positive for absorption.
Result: -2.2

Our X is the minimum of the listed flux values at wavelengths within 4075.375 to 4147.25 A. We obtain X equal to 3.74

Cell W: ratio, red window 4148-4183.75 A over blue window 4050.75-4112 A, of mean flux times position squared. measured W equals 1.1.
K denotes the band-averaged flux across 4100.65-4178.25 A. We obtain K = 4.97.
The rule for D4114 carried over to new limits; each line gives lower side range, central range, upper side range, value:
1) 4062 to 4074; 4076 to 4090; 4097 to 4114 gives -1.36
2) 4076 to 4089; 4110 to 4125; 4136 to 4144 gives 0.17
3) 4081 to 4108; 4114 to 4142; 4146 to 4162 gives -0.34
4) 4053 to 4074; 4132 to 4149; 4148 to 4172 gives 0.15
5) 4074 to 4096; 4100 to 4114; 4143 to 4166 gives 0.98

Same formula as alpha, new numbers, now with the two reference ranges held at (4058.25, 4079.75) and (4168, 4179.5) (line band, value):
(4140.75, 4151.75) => 0.10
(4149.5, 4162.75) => 0.09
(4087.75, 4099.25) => -1.89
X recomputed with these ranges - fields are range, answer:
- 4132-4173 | 3.95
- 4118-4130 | 4.48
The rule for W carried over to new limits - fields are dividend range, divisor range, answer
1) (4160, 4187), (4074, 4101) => 1.07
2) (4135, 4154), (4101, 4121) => 1.05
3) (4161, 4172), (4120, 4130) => 1.07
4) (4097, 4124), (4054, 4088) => 1.03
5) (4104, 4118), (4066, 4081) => 1.13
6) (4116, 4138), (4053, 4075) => 1.12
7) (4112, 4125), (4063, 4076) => 1.11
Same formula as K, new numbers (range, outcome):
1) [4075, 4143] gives 4.98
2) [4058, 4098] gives 4.92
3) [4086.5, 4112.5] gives 5.01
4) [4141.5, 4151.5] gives 4.83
